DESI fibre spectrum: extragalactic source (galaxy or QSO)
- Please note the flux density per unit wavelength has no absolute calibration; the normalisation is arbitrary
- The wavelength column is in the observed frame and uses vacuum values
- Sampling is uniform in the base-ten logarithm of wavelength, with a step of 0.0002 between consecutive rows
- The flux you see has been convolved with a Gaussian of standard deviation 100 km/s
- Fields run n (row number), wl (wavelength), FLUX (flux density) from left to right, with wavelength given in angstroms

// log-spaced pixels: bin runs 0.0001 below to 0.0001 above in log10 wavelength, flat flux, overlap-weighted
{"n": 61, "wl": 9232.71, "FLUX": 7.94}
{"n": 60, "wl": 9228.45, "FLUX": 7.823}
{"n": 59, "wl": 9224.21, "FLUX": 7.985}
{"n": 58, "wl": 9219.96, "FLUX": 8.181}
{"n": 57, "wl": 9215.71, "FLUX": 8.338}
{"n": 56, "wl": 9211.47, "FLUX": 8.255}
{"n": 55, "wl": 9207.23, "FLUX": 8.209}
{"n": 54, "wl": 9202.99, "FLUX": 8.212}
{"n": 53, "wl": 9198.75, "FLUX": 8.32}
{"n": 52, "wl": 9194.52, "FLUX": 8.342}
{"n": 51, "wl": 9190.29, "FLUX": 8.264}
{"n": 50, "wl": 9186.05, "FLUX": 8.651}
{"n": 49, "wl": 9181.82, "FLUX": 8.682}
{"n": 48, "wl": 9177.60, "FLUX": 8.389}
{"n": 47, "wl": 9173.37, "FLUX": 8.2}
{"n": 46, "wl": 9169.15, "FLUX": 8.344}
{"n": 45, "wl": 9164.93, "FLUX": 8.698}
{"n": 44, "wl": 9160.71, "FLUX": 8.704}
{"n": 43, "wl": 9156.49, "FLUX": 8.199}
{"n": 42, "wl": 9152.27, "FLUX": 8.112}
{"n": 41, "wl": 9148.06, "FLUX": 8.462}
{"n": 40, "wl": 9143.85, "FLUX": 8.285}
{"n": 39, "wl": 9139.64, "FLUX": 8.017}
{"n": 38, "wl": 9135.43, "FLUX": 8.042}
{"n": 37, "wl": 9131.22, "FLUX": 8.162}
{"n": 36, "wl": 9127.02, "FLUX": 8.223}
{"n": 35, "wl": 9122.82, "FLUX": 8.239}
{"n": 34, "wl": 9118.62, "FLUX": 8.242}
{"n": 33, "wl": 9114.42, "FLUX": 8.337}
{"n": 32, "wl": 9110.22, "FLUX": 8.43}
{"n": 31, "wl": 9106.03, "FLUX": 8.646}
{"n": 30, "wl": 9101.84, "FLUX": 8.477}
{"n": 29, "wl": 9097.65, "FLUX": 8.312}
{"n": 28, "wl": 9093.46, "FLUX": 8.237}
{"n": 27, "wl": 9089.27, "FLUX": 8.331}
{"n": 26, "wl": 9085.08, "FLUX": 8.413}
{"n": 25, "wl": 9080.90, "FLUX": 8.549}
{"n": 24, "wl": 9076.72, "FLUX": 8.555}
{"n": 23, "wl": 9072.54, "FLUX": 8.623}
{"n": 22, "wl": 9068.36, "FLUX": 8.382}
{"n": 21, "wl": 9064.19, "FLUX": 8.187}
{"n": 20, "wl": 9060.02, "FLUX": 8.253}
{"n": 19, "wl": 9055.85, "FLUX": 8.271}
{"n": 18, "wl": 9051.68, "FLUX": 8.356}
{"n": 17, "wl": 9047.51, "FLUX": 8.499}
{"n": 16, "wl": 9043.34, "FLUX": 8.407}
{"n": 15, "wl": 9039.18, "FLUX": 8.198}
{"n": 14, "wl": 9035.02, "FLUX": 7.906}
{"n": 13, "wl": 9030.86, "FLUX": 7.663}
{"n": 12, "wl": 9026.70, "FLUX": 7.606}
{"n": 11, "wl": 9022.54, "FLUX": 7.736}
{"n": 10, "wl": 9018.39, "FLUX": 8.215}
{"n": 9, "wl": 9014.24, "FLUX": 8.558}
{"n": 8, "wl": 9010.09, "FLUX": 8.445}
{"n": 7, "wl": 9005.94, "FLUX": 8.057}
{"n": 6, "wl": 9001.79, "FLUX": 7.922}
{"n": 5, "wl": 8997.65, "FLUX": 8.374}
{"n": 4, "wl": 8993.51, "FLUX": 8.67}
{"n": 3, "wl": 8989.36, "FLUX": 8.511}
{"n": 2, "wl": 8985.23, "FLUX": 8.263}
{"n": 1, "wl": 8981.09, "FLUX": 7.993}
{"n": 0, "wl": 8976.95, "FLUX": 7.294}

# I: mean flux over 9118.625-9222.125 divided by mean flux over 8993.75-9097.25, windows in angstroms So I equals 1.01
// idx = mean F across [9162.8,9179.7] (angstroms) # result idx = 8.41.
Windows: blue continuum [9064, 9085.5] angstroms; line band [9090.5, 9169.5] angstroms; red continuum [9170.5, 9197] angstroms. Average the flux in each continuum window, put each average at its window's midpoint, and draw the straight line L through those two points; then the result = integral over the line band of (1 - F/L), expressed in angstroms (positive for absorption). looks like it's 1.2 angstroms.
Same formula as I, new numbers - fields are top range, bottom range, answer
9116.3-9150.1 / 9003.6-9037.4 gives 1.02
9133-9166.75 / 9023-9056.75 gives 1.03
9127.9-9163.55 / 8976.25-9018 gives 1.00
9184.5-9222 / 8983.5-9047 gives 1.02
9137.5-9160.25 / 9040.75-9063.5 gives 0.99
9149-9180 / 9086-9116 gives 1.00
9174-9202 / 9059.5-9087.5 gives 1.00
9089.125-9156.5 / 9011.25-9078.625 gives 1.01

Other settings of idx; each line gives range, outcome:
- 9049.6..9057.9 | 8.31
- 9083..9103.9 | 8.35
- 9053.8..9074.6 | 8.35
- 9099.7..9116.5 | 8.47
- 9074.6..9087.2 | 8.5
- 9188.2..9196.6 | 8.31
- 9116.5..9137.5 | 8.18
